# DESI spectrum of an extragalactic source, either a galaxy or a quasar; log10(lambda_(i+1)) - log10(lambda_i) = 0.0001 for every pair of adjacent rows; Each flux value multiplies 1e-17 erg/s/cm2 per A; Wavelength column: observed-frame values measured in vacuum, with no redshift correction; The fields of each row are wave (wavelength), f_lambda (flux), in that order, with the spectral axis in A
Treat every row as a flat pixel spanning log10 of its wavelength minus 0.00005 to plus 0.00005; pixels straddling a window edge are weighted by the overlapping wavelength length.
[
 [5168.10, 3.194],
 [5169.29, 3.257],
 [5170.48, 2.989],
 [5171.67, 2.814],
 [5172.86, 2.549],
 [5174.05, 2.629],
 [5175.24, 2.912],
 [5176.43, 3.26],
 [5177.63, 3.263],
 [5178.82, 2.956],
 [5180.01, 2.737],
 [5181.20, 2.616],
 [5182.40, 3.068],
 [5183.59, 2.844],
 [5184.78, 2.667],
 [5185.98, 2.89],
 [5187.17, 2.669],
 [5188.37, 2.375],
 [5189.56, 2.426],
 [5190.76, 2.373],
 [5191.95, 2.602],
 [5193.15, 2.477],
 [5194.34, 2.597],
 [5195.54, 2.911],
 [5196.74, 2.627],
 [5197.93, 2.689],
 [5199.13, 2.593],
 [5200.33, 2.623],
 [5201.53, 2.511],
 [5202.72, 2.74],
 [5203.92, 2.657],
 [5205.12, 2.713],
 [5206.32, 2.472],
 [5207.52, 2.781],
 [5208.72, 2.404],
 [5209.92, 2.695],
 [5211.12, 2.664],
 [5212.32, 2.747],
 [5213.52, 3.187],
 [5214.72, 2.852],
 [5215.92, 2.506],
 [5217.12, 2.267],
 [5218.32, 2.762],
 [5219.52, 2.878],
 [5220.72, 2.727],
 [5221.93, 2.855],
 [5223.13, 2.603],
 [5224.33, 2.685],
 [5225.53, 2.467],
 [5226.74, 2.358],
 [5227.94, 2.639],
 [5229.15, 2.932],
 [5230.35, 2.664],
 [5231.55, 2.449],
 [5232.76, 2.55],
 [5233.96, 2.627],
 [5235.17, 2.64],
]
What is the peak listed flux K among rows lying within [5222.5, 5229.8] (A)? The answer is 2.932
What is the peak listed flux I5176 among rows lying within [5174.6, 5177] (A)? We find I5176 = 3.26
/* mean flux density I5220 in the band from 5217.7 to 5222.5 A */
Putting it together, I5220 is 2.8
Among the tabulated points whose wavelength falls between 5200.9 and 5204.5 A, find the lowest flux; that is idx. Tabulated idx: 2.511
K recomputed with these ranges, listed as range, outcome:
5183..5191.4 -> 2.89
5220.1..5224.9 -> 2.855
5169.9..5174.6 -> 2.989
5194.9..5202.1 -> 2.911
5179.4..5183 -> 3.068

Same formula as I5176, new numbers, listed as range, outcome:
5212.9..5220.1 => 3.187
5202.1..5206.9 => 2.74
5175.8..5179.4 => 3.263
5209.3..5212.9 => 2.747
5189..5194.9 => 2.602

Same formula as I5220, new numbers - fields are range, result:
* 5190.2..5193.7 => 2.49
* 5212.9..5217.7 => 2.71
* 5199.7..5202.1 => 2.56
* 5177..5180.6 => 2.99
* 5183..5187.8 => 2.76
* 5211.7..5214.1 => 2.96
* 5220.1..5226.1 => 2.67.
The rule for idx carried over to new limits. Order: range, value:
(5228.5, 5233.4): 2.449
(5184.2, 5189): 2.375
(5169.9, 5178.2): 2.549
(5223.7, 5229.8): 2.358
